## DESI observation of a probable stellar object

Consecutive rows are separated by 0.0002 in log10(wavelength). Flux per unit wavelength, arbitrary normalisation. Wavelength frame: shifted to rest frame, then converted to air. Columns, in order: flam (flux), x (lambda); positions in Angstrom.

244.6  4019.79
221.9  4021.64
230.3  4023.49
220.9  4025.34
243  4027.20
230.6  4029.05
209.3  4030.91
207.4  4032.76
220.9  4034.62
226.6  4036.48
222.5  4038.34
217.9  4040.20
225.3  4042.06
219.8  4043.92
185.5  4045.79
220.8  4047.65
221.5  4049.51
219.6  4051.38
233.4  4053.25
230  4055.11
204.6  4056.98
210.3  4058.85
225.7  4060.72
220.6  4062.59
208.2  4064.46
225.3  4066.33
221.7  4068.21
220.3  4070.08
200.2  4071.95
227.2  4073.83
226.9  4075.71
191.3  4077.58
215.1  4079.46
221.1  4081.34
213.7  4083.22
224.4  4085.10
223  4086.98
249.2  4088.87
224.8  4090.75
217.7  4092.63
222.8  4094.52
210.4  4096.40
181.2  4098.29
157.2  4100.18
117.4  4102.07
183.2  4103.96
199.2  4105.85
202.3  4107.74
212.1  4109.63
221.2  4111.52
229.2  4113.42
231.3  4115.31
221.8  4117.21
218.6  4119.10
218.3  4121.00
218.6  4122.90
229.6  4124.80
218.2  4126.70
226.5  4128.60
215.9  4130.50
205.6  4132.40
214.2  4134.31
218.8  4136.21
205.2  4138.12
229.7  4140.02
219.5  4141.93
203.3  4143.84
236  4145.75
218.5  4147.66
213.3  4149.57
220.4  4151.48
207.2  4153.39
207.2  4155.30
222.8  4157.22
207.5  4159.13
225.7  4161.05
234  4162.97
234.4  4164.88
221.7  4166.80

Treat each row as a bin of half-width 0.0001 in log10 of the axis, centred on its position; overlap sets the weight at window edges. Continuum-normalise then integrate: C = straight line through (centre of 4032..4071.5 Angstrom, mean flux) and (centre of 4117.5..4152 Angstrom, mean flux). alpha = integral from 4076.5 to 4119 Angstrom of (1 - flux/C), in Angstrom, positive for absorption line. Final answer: 2.0 Angstrom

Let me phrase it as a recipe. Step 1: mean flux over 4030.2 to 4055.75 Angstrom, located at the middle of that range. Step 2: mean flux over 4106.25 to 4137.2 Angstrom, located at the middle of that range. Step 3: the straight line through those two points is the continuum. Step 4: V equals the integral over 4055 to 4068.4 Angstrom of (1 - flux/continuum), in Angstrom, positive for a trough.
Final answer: 0.1 Angstrom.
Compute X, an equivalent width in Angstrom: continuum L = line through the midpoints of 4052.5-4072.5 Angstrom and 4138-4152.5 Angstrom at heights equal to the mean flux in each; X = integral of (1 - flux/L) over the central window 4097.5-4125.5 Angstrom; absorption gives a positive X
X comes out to 2.1 Angstrom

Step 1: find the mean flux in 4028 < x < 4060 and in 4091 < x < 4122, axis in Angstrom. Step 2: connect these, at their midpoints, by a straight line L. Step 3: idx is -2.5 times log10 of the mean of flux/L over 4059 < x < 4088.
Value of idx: -0.032 mag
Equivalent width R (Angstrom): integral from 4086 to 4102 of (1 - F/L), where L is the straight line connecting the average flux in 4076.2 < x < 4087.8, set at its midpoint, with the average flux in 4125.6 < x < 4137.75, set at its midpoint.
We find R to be 0.7 Angstrom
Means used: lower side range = 215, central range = 206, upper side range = 216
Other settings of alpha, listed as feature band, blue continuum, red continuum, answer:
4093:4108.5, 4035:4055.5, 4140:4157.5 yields 2.4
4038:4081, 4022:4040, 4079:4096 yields 1.2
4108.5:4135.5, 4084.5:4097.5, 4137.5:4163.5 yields 0.1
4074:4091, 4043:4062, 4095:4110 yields -2.1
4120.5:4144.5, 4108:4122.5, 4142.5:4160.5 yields 0.1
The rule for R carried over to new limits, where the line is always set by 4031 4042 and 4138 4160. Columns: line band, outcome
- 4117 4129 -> -0.25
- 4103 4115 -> 0.46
